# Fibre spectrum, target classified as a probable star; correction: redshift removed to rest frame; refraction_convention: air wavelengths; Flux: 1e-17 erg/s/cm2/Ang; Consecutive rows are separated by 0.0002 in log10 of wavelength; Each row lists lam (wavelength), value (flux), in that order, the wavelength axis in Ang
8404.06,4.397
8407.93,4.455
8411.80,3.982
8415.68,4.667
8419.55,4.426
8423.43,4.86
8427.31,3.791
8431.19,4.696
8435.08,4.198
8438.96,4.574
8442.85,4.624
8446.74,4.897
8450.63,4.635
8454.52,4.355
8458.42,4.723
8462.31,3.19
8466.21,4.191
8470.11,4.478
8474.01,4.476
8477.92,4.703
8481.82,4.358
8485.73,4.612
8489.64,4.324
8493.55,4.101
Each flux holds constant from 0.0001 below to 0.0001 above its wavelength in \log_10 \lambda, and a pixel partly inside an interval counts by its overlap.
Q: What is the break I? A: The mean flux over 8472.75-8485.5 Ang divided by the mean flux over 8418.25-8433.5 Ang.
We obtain 1.0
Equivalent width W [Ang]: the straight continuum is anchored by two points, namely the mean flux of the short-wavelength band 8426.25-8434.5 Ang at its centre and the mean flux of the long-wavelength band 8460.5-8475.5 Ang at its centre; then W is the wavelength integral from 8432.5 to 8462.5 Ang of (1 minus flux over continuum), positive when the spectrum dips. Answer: -2.0 Ang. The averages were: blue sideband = 4.28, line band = 4.48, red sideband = 4.08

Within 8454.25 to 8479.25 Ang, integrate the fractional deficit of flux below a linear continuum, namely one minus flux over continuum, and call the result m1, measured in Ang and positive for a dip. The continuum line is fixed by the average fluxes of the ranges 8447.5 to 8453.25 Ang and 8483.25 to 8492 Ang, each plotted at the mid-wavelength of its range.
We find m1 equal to 1.5 Ang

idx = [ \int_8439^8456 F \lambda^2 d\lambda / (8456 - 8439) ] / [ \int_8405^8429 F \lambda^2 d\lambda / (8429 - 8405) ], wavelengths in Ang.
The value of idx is 1.1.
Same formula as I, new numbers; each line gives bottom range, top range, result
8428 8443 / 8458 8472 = 0.92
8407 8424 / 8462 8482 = 0.97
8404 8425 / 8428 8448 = 1.02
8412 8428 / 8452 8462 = 0.97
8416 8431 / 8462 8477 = 0.95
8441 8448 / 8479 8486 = 0.94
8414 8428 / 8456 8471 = 0.92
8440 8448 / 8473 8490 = 0.95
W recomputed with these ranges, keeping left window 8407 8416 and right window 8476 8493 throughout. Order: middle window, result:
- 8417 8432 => -0.4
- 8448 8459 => -0.4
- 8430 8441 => -0.3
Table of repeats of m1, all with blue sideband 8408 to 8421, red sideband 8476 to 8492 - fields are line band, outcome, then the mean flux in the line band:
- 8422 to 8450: -0.71 Ang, 4.52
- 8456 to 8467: 1.04 Ang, 4.03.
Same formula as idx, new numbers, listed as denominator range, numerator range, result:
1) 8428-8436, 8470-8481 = 1.05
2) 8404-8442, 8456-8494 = 0.99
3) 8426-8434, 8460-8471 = 0.93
